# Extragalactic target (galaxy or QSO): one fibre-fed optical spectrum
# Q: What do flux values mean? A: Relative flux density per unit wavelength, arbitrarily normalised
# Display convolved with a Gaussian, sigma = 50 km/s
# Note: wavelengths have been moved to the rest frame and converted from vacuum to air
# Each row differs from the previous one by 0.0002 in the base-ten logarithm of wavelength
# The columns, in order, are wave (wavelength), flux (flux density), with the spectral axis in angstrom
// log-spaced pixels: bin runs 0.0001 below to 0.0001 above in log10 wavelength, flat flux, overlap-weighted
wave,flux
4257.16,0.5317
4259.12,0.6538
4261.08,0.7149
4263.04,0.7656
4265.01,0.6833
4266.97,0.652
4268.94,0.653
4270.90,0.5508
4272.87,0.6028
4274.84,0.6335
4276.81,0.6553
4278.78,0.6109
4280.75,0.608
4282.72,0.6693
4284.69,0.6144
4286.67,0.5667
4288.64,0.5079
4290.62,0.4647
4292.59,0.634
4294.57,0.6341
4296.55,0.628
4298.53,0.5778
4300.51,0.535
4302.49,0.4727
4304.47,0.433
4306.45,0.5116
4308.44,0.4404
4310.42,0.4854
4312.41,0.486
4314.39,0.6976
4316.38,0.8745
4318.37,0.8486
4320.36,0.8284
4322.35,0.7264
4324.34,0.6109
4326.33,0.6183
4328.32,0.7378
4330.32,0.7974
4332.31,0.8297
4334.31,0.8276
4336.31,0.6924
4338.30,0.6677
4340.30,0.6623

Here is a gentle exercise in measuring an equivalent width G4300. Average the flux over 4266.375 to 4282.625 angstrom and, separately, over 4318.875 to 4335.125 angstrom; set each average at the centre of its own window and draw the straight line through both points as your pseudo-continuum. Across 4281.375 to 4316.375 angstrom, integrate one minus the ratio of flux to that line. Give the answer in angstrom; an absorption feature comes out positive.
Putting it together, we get 6.2 angstrom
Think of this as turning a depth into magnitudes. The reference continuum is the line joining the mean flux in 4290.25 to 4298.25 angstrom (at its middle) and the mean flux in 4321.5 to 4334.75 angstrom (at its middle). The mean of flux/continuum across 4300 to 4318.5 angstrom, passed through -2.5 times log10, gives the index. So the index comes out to 0.17 mag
